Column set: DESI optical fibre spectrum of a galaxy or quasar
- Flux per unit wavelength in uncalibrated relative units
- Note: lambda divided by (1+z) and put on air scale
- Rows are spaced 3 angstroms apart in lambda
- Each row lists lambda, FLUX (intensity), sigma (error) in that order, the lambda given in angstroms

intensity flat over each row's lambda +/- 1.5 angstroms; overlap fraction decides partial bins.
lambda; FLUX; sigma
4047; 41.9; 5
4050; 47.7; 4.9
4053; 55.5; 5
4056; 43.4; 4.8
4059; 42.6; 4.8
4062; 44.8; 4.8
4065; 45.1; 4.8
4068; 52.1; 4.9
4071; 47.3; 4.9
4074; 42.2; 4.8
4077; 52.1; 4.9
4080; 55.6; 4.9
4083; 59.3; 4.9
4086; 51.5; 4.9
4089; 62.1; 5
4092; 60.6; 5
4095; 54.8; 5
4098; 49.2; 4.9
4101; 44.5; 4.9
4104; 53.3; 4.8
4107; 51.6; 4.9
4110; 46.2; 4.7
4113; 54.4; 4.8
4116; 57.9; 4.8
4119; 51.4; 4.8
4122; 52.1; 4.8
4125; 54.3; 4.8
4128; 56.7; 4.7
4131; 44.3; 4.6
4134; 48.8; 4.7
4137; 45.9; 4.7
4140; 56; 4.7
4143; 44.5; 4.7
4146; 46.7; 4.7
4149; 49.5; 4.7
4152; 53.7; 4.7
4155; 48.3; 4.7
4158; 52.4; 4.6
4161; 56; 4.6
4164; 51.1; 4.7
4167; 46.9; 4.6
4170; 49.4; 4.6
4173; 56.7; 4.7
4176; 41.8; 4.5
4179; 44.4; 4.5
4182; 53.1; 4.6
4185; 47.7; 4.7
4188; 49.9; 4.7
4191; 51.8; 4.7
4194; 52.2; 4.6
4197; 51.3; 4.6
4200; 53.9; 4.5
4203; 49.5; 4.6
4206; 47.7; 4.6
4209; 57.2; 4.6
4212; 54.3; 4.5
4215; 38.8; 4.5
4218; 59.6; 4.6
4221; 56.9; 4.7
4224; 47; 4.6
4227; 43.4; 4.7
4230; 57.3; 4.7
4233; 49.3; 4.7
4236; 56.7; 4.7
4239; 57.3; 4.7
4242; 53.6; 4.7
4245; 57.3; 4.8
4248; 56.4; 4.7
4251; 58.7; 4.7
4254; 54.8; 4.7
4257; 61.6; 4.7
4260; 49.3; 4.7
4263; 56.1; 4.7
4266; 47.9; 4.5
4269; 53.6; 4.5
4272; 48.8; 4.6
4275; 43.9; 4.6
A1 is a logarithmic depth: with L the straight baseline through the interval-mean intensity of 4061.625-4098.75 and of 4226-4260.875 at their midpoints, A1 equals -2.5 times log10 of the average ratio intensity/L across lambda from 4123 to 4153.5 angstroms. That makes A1 0.07 mag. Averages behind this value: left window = 52.3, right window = 54.9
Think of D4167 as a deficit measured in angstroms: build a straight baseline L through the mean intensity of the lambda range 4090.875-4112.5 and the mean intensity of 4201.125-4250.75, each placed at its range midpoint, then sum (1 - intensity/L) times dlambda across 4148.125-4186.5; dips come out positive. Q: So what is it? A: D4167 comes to 1.5 angstroms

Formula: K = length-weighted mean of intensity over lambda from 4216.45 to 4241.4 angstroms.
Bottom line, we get 53.4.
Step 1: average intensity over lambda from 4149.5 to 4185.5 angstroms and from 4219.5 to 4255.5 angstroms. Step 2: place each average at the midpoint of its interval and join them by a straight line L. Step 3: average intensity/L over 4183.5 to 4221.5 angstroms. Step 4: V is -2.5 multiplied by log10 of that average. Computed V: 0.01 mag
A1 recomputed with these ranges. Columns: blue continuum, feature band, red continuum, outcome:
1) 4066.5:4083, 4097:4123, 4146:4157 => -0.02 mag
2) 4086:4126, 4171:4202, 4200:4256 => 0.06 mag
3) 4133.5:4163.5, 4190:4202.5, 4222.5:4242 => -0.02 mag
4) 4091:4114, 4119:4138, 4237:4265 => 0.04 mag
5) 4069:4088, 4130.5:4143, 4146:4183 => 0.04 mag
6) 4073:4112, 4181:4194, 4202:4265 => 0.05 mag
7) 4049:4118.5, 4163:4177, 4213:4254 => 0.06 mag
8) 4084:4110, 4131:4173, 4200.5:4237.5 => 0.05 mag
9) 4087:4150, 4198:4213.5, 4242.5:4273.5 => 0.02 mag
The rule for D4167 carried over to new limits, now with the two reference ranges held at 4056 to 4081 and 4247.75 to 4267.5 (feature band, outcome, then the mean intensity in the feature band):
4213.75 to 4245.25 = 0.8 angstroms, 52.4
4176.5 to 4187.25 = 0.8 angstroms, 47.9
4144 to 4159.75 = 0.2 angstroms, 50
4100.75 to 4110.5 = -0.2 angstroms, 49.7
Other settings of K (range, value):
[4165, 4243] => 51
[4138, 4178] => 50.1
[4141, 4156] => 48.8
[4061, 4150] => 51.2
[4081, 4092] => 57.9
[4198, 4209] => 51.3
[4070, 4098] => 53.8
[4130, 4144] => 48.1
